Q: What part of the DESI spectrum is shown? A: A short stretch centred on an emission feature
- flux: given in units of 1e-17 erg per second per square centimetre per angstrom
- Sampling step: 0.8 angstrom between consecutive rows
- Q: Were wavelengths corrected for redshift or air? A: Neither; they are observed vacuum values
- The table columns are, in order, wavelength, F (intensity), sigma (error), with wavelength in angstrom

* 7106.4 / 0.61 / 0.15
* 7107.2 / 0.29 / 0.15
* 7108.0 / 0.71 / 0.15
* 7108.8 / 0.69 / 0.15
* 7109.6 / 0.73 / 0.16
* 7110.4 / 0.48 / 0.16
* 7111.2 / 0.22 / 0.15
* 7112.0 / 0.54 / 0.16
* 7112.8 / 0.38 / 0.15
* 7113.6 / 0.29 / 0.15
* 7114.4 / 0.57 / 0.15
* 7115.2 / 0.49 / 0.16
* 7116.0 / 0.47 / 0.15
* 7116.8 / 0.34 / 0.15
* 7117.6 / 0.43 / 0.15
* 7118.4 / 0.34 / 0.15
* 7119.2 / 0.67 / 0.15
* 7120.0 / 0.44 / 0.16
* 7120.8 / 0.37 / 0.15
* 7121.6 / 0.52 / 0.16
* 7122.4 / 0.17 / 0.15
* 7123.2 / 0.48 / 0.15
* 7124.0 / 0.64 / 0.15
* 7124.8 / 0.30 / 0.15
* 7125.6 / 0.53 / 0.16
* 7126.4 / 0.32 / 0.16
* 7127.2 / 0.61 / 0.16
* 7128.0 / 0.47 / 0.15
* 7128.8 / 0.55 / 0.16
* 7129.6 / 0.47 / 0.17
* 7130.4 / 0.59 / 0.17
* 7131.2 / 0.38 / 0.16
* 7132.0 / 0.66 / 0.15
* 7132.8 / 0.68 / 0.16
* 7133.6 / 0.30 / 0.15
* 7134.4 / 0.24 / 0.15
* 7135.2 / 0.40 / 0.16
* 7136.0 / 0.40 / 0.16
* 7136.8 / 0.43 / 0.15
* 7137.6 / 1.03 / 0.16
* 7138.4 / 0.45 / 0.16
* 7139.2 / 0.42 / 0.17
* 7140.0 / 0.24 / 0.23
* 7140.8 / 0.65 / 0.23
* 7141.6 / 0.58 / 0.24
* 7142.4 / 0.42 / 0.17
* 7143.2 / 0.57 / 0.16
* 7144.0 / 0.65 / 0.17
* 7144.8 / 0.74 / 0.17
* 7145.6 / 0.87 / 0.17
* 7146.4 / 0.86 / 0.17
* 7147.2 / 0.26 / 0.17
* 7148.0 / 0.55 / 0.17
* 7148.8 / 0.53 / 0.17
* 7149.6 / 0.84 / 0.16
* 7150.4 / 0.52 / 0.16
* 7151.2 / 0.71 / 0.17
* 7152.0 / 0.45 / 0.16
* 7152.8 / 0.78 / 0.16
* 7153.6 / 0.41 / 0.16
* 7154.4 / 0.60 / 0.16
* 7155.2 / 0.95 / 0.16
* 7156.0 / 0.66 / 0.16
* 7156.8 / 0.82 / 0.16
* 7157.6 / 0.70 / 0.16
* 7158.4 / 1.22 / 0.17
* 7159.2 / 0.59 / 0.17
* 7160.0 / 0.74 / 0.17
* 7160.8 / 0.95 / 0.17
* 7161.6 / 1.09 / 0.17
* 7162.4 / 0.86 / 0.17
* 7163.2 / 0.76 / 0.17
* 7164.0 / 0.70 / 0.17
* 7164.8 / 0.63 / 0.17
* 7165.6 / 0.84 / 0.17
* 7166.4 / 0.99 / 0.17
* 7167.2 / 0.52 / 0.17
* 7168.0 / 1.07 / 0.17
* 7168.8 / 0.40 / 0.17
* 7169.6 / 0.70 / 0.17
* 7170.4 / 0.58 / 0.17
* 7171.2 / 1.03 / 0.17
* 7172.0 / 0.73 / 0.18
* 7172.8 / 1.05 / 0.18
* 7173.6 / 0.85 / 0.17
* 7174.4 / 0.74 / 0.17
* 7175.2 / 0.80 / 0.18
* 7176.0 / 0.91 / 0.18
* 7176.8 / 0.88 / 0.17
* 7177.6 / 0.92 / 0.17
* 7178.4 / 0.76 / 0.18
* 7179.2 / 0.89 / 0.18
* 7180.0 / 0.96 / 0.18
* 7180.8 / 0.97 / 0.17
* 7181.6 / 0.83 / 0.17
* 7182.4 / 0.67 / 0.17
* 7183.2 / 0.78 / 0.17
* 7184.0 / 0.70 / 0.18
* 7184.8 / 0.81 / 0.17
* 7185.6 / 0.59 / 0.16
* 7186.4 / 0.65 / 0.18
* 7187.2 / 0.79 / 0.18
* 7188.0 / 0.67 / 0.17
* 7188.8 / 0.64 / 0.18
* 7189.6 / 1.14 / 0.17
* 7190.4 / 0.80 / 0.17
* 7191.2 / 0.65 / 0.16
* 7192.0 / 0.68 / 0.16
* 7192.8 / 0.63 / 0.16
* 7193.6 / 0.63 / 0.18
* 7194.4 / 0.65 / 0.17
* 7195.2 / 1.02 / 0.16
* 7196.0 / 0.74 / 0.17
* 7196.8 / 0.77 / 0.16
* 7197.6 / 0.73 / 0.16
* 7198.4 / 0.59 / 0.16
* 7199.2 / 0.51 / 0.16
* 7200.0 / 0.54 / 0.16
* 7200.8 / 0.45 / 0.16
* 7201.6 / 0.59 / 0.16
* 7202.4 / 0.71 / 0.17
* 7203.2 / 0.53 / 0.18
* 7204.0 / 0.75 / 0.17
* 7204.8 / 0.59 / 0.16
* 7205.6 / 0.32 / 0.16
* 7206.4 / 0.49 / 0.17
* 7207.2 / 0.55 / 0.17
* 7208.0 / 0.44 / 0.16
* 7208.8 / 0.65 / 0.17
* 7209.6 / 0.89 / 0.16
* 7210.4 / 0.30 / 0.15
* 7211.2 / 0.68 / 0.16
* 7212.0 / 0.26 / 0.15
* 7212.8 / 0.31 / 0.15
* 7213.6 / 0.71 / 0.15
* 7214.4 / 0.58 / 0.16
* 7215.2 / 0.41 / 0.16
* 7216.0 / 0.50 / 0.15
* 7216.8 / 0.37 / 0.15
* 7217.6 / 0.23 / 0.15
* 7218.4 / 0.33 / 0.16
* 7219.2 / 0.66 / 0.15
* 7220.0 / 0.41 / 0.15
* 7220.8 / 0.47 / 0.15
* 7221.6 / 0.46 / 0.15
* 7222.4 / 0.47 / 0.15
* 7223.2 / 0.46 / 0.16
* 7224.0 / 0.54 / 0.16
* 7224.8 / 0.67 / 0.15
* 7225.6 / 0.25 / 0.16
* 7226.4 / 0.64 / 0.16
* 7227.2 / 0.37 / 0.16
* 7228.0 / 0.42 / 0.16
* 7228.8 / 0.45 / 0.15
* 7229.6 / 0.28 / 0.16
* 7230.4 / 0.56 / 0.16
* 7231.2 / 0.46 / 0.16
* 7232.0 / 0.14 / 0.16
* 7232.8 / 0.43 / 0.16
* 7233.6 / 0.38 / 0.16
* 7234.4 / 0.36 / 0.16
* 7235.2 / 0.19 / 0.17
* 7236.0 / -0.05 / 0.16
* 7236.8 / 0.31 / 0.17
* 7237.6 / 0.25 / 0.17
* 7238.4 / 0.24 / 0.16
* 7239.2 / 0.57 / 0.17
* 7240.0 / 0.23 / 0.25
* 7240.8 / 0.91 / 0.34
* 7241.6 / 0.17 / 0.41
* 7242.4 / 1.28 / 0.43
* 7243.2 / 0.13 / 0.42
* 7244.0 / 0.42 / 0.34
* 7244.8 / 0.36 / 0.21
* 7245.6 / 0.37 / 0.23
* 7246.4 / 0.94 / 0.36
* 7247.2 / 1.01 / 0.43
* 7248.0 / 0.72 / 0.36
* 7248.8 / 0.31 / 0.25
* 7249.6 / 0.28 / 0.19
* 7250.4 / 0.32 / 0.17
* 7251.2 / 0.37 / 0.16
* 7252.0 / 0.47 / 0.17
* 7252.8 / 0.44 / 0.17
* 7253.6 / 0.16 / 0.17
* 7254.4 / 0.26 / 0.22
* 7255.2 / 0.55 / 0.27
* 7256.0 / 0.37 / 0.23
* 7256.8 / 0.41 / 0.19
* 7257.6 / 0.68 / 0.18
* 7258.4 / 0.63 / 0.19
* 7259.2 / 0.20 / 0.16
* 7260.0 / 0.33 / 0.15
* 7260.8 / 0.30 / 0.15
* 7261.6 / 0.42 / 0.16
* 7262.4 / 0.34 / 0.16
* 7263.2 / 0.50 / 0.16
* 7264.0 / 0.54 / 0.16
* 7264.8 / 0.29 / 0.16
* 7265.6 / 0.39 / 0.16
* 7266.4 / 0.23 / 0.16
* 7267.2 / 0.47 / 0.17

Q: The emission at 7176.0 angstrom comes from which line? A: Mg II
